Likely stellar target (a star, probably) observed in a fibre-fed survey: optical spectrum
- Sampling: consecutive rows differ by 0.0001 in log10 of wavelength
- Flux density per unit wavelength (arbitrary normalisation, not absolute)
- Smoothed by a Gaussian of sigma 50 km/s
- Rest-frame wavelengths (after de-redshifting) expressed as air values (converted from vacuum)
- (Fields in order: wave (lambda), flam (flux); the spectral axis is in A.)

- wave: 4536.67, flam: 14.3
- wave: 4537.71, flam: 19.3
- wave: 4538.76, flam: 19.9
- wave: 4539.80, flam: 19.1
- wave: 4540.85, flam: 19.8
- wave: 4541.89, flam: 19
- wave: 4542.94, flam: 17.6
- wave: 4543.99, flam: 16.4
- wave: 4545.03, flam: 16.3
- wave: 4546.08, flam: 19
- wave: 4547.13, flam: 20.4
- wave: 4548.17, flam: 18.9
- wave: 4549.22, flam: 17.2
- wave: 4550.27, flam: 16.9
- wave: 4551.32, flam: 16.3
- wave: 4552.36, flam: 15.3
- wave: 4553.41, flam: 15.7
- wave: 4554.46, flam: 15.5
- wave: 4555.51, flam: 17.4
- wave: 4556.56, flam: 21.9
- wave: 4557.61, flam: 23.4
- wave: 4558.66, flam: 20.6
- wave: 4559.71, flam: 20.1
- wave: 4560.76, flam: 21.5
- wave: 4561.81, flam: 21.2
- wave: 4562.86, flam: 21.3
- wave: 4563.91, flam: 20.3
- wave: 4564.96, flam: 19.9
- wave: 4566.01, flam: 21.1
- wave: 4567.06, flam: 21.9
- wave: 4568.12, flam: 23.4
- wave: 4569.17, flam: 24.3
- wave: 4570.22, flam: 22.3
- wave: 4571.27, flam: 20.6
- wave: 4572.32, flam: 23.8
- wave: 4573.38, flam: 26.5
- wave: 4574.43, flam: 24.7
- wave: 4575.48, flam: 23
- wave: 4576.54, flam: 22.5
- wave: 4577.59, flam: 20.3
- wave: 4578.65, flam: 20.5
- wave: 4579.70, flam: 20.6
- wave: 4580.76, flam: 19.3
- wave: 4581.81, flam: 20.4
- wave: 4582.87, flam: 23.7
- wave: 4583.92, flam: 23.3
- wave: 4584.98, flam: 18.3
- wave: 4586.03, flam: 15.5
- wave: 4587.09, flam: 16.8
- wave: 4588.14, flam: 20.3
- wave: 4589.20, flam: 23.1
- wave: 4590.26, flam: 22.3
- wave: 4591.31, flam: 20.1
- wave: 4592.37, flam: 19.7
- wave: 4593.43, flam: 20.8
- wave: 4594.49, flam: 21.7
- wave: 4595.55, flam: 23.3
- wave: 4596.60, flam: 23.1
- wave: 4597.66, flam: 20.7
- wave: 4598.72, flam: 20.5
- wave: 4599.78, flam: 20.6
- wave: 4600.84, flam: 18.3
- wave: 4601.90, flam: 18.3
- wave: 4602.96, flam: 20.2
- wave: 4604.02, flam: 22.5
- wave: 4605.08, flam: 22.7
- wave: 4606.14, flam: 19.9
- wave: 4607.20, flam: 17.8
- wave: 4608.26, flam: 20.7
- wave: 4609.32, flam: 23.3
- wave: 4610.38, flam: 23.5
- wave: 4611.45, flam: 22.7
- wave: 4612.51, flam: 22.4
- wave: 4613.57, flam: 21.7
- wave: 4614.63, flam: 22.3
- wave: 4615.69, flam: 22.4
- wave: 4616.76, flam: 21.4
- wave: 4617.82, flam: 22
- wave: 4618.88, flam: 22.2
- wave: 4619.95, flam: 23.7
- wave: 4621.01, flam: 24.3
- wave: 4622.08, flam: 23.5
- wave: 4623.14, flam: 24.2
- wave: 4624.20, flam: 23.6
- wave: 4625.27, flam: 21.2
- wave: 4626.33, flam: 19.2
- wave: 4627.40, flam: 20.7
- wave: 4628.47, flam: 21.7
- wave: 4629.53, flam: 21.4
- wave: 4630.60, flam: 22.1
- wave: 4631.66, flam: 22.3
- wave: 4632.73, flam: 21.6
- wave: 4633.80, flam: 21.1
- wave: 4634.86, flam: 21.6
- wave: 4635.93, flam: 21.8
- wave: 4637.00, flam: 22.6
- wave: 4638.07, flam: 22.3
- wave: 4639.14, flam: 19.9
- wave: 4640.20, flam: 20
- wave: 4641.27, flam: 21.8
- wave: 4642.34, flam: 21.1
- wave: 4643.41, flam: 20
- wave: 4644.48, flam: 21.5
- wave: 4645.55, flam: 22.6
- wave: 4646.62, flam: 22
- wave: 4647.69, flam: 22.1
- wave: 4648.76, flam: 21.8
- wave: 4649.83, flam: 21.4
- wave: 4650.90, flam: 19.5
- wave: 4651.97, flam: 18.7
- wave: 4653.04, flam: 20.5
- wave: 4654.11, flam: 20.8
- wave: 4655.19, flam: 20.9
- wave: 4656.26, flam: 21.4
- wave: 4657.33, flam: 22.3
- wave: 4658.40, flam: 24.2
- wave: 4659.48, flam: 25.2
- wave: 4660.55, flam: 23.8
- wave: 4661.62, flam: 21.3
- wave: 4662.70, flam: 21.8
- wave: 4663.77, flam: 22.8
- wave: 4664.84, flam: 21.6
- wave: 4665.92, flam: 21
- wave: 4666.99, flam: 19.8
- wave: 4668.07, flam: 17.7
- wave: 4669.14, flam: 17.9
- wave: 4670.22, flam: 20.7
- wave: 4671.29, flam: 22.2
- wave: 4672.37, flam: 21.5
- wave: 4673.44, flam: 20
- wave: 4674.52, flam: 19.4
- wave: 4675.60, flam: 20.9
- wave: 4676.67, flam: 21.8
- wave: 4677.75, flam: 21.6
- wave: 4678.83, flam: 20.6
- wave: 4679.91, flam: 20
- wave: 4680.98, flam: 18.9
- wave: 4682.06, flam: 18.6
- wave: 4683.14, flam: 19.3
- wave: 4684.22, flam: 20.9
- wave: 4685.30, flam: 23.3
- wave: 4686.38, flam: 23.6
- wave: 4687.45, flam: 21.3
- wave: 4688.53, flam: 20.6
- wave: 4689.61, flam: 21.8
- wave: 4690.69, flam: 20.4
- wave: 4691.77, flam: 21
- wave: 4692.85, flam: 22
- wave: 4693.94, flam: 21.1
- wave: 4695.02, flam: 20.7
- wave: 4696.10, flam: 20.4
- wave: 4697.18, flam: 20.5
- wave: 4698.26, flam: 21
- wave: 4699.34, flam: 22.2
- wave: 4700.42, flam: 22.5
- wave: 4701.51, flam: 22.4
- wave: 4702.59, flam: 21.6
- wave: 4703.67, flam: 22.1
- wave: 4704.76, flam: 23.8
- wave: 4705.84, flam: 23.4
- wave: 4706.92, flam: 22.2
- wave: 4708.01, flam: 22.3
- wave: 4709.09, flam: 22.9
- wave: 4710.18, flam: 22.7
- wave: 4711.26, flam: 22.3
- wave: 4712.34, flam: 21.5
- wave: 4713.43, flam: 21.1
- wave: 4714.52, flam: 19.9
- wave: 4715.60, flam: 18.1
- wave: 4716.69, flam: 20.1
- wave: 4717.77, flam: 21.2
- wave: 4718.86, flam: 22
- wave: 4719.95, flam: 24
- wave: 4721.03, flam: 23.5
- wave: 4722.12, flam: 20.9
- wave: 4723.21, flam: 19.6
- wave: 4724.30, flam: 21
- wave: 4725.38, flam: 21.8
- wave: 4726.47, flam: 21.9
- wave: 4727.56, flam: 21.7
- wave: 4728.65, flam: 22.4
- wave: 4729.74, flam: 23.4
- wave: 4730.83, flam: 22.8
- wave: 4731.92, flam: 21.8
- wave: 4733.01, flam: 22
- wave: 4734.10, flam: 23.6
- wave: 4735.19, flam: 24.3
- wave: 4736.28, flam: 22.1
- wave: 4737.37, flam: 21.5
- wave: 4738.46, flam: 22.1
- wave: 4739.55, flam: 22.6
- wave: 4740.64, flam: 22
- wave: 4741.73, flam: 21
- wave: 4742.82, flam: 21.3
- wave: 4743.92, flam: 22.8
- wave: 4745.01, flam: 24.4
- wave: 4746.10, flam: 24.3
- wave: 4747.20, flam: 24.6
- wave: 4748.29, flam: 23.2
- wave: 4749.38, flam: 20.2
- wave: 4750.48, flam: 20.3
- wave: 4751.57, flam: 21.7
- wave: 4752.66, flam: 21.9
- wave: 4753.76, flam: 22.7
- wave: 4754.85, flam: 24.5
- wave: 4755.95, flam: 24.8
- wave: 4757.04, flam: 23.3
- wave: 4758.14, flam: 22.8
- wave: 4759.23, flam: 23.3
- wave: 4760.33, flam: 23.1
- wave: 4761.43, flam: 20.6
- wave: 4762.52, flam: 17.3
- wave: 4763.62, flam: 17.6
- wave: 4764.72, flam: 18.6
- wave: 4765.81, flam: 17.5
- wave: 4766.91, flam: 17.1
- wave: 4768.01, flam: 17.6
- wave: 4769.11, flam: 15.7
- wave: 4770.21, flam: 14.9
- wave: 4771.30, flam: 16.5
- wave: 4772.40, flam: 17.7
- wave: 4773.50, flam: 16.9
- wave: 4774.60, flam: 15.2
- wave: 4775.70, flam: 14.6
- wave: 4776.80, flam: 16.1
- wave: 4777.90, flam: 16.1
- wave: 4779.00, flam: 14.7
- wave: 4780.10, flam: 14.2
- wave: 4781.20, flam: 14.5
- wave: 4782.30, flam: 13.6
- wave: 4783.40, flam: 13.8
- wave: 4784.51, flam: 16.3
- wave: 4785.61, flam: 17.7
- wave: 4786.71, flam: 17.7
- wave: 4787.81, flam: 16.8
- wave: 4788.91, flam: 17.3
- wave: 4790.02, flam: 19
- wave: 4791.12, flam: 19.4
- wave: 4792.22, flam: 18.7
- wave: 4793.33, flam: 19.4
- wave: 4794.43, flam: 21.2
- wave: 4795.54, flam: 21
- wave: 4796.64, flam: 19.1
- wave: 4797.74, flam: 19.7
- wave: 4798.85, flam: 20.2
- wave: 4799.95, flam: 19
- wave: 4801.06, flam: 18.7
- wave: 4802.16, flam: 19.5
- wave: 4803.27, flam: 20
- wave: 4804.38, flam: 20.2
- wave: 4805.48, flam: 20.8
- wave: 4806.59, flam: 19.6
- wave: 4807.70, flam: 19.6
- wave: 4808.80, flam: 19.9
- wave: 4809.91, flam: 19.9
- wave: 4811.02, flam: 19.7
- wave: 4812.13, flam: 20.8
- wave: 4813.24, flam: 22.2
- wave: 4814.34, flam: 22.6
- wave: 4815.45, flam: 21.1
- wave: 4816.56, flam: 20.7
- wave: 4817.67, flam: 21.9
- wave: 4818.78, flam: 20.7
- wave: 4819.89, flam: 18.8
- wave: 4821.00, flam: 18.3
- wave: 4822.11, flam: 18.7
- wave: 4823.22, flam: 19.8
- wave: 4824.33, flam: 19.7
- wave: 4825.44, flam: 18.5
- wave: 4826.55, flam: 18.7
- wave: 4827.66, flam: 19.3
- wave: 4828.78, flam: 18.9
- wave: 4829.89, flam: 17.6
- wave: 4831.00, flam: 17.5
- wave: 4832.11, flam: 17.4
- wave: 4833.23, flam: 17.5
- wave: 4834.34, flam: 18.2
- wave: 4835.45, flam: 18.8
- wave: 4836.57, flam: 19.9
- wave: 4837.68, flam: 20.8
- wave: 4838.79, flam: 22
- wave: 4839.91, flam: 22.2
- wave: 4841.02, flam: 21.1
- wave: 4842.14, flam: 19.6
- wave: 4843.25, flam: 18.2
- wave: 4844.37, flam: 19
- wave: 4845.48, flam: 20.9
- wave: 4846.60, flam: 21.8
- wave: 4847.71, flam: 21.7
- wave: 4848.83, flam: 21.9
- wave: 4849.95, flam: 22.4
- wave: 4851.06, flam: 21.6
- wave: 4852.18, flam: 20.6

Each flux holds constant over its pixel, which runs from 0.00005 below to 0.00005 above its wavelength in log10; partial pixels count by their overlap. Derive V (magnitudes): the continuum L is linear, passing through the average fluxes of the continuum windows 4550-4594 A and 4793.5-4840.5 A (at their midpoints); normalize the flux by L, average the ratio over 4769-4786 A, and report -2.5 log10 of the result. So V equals 0.272 mag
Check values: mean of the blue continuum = 20.7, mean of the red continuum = 19.8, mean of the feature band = 15.5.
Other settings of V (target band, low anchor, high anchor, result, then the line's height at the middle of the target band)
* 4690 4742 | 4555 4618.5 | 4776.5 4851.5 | -0.089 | 20.1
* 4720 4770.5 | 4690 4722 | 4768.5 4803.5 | -0.105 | 19.5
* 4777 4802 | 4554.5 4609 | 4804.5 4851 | 0.144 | 20.2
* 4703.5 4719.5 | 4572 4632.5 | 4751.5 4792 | -0.124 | 19.4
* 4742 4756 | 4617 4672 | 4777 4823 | -0.152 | 19.7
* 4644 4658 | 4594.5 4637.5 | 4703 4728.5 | 0.026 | 21.7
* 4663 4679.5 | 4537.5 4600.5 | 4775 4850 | -0.046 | 19.8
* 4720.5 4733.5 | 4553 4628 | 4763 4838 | -0.130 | 19.4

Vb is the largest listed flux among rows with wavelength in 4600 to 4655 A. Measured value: 24.3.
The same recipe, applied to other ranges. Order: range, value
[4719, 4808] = 24.8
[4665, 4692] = 23.6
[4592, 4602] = 23.3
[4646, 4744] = 25.2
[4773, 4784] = 16.9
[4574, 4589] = 24.7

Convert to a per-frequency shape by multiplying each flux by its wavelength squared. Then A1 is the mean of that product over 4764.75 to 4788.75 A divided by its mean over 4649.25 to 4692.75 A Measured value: 0.80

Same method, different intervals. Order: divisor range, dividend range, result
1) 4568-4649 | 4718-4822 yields 0.99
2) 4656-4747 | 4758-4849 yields 0.91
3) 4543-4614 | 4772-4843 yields 1.01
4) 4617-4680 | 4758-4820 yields 0.92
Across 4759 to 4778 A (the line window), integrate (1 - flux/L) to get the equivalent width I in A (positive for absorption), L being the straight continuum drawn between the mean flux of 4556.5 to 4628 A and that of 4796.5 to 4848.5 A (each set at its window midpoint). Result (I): 2.5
